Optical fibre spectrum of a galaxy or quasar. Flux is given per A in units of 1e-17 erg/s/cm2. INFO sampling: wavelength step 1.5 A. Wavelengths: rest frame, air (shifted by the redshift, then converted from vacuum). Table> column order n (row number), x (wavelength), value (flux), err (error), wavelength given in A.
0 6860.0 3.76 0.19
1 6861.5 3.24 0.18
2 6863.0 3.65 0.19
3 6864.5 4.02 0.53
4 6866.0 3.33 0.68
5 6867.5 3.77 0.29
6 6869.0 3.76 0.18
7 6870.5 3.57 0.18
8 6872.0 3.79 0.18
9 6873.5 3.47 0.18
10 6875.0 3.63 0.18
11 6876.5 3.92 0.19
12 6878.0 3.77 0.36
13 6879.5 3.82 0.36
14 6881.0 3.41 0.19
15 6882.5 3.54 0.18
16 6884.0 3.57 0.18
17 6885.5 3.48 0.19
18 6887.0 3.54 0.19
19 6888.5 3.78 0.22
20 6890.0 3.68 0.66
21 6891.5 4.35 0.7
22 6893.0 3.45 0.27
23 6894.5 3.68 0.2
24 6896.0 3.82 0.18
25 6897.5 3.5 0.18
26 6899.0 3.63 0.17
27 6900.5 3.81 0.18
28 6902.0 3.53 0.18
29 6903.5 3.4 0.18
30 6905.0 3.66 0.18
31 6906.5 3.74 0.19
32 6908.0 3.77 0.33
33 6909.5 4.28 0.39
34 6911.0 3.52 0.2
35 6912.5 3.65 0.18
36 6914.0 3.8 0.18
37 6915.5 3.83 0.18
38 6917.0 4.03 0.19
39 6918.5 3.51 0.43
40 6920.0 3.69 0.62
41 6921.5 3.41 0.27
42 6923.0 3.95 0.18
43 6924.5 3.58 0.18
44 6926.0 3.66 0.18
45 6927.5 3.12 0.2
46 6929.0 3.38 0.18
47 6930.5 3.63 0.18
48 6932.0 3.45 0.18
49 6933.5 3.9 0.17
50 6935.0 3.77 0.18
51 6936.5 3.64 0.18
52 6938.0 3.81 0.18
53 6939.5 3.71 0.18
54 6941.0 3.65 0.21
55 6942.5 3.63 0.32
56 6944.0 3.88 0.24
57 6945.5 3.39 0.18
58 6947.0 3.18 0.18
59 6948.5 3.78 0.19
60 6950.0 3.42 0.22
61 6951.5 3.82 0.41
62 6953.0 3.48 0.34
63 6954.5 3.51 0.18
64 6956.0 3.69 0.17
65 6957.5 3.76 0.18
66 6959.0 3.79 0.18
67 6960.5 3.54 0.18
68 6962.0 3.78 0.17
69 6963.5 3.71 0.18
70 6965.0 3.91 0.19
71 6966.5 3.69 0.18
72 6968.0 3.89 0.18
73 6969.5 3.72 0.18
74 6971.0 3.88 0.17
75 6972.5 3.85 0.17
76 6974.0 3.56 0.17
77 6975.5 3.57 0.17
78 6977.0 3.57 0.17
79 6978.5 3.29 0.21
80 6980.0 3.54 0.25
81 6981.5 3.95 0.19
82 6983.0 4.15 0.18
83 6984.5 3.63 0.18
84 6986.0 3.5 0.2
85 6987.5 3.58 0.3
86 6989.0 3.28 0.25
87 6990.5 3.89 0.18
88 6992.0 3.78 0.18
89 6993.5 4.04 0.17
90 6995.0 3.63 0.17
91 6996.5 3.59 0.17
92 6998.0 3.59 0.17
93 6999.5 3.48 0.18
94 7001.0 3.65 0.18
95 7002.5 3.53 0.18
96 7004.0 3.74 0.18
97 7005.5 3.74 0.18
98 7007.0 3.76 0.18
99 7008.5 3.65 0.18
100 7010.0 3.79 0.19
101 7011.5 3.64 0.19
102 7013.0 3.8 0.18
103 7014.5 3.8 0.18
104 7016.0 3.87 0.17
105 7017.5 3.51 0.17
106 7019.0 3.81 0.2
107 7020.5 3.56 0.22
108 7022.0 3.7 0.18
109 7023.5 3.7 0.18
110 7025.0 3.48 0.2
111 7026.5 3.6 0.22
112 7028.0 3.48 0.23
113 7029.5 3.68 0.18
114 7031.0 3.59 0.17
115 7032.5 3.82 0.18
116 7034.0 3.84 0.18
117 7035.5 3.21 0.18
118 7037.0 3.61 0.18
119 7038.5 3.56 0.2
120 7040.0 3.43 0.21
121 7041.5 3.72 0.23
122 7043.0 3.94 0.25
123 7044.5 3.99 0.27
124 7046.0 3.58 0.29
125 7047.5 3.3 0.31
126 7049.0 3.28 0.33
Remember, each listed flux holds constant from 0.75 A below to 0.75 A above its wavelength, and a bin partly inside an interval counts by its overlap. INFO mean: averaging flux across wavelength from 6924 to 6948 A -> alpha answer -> 3.59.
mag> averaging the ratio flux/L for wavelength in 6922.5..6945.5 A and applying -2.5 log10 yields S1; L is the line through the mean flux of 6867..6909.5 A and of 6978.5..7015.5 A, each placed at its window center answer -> 0.01 mag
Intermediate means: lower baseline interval 3.68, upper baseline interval 3.69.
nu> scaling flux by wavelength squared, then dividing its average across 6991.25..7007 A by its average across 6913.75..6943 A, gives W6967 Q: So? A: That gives 1.03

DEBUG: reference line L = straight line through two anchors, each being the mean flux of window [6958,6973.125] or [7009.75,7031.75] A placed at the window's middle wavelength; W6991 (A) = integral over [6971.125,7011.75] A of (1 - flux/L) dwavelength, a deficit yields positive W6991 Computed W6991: 0.6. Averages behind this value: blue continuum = 3.78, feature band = 3.67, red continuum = 3.66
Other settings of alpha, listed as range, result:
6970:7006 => 3.67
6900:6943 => 3.67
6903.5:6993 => 3.67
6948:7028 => 3.68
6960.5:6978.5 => 3.71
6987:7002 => 3.65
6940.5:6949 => 3.58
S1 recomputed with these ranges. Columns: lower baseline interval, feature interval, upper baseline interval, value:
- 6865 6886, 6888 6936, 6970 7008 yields -0.01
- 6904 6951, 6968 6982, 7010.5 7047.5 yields 0.00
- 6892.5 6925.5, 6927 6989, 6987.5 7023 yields 0.01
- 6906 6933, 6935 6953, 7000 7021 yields 0.01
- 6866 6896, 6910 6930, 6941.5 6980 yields 0.01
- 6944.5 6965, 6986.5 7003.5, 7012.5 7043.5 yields 0.00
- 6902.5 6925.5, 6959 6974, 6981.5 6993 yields -0.01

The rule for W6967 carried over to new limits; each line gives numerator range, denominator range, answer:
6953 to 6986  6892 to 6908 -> 1.04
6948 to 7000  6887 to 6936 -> 1.02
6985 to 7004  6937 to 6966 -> 1.01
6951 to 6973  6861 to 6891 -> 1.05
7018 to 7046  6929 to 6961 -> 1.03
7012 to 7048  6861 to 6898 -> 1.04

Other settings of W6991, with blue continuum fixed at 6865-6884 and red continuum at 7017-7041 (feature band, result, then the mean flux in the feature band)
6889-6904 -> -0.2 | 3.69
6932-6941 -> -0.2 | 3.73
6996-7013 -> -0.2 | 3.66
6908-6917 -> -0.5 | 3.83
